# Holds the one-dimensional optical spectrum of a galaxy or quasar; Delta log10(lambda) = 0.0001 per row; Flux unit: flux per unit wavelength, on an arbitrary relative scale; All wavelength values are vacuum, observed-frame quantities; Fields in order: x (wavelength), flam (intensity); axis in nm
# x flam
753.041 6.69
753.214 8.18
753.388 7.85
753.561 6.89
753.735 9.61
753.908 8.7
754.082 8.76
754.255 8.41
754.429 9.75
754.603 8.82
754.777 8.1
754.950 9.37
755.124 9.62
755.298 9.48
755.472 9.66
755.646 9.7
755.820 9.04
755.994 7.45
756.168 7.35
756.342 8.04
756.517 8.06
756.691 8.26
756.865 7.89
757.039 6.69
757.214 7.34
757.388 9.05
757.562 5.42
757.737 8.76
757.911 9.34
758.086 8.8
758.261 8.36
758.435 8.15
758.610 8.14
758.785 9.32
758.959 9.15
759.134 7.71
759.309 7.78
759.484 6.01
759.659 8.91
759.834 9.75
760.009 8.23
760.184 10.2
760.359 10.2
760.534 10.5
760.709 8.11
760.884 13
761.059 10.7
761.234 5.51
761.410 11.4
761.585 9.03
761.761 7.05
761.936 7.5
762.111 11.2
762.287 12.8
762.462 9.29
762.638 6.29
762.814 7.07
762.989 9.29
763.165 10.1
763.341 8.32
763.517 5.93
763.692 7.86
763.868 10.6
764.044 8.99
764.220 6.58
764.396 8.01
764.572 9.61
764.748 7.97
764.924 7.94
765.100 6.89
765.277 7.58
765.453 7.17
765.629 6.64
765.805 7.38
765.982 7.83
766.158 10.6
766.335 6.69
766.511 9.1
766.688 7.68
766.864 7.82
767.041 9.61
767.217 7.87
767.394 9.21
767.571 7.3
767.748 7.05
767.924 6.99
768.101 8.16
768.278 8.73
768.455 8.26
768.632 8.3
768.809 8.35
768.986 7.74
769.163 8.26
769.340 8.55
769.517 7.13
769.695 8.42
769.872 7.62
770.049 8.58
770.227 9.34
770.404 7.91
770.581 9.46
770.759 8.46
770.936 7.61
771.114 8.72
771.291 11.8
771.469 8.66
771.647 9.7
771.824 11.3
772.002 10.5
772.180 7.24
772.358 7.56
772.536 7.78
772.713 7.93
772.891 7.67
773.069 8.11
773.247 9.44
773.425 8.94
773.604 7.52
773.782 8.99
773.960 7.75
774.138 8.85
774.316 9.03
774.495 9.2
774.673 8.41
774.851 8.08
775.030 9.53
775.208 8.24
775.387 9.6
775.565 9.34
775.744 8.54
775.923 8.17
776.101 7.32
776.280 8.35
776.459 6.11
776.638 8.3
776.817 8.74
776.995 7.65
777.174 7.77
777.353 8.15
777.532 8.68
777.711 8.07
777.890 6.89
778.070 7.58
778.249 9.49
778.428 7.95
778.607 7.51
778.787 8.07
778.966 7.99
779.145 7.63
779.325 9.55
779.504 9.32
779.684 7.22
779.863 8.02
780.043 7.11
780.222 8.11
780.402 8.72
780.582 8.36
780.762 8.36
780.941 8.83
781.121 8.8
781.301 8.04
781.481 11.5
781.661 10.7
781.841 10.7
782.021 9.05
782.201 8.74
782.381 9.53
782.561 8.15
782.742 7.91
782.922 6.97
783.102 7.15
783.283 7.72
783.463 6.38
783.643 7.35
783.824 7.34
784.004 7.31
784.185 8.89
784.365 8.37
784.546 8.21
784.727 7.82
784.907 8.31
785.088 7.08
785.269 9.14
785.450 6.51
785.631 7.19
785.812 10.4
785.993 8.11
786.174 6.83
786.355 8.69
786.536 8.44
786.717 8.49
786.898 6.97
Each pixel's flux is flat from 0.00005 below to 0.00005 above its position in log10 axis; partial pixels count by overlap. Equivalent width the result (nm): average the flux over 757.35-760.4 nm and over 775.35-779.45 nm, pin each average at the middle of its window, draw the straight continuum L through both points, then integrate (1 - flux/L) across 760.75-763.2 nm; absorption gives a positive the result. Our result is -0.24 nm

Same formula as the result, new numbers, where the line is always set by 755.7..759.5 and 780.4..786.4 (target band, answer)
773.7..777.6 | -0.07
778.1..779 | 0.01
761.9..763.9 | -0.18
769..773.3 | -0.23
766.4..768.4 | 0.01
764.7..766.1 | 0.11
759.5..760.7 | -0.18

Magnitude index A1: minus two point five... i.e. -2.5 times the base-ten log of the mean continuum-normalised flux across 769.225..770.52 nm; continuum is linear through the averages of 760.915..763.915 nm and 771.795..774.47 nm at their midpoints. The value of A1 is 0.05 mag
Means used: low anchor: 8.88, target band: 8.25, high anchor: 8.53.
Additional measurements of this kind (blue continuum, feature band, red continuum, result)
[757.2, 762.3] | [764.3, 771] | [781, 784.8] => 0.08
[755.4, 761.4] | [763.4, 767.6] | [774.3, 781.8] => 0.06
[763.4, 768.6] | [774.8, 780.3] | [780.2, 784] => 0.02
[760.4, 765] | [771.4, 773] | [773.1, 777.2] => -0.02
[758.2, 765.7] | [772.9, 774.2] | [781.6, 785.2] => -0.01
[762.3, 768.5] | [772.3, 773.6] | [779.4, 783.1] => 0.03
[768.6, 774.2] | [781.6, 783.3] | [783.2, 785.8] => -0.10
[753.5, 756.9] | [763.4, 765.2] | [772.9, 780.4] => 0.06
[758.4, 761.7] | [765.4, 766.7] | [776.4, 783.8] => 0.12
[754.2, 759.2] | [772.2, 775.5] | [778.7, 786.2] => -0.02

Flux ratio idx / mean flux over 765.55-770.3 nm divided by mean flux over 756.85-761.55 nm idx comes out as 0.9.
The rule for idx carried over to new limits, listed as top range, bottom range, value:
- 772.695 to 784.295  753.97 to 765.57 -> 0.97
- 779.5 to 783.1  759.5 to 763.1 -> 0.94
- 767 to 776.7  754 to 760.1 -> 1.00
